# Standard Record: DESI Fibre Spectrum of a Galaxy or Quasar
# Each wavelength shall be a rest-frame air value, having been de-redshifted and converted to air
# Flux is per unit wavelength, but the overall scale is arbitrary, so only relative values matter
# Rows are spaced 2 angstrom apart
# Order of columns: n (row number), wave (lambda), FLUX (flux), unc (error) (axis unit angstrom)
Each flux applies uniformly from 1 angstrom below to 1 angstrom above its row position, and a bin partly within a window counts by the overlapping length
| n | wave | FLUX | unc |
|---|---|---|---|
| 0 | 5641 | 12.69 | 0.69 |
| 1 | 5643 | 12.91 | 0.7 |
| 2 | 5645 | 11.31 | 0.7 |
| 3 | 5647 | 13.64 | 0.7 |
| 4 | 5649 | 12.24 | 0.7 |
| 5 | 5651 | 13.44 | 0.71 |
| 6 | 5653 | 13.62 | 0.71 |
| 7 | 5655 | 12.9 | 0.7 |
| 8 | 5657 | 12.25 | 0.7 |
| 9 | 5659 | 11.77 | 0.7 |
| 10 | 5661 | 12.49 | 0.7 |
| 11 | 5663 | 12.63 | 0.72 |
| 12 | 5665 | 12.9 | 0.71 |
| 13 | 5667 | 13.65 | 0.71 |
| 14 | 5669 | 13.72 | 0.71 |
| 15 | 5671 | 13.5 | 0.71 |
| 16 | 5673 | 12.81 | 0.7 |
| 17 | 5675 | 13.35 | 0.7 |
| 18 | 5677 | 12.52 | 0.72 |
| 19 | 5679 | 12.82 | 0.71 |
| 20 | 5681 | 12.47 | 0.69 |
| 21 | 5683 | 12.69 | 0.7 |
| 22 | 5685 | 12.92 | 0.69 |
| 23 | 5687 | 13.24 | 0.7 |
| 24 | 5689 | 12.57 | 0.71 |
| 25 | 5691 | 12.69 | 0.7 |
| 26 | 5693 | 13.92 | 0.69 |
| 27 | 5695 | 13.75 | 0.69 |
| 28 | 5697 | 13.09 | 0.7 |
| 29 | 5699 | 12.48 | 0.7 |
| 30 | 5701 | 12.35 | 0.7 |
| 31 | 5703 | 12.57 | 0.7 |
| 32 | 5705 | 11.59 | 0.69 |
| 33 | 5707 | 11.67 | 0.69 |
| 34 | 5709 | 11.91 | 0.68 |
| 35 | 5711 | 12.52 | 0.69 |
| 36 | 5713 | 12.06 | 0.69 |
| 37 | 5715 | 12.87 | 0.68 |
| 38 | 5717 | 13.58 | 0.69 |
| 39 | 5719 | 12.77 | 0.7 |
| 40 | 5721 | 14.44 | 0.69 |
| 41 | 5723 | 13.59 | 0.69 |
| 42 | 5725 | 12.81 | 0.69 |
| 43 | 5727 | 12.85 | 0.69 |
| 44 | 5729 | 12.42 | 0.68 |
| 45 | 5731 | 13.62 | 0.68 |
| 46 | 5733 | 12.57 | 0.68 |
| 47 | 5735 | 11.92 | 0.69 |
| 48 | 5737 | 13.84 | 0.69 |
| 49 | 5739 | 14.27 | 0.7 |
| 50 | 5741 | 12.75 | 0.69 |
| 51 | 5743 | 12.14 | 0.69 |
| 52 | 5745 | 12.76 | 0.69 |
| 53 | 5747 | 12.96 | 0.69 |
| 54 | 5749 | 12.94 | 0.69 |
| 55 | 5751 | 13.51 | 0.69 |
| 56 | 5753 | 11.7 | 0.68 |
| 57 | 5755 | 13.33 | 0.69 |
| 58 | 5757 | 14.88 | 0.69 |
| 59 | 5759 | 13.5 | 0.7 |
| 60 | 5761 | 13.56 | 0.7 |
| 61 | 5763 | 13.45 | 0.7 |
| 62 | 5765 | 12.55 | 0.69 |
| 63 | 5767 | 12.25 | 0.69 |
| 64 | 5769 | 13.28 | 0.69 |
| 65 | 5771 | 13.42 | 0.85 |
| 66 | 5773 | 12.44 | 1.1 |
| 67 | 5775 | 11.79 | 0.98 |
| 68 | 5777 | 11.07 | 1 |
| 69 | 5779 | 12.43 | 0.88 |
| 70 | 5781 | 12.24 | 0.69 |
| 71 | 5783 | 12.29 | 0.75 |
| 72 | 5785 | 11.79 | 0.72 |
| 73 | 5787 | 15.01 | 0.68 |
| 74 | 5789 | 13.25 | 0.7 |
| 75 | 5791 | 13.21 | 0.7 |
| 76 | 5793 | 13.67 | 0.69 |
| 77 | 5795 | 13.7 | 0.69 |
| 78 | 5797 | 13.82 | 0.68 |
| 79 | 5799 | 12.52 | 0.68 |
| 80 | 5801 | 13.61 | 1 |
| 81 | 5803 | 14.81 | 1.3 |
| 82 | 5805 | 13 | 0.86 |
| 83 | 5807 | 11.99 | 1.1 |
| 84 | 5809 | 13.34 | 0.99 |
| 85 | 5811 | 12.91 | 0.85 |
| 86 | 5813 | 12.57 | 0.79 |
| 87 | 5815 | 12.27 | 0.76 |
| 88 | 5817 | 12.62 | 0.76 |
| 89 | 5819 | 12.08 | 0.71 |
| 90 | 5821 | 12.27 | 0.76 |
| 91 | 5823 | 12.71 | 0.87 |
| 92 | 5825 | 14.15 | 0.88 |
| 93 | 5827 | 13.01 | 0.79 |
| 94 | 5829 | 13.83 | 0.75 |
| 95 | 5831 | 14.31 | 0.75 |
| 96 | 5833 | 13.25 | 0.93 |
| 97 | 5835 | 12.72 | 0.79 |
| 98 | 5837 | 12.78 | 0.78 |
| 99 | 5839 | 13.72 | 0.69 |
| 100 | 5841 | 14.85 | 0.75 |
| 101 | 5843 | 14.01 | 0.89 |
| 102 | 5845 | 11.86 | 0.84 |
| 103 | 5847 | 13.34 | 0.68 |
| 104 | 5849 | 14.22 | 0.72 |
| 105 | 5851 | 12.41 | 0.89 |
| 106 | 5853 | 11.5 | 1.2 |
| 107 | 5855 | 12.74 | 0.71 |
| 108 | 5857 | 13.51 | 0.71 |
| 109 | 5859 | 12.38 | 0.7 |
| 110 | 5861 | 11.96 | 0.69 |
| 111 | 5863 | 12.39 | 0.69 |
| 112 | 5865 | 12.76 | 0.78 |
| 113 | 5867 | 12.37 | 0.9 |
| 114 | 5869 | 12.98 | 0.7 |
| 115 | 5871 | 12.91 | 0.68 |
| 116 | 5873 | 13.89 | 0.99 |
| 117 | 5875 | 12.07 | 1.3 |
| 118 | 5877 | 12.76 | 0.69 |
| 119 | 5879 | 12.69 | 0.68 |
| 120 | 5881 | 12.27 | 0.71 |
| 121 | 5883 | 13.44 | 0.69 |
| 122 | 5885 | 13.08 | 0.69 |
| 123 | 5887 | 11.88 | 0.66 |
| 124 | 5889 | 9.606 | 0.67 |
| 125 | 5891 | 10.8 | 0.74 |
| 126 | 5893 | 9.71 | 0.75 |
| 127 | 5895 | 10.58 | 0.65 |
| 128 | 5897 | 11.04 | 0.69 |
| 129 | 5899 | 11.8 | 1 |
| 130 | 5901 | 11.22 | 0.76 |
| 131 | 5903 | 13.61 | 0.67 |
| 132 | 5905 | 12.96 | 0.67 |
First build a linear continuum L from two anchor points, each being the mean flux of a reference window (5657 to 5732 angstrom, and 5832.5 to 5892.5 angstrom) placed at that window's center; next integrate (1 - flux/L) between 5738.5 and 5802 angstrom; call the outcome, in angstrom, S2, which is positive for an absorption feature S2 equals -1.1 angstrom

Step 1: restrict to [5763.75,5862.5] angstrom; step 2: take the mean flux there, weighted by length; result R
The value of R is 13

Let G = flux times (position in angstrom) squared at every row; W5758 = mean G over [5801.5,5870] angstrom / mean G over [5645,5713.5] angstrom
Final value 1.1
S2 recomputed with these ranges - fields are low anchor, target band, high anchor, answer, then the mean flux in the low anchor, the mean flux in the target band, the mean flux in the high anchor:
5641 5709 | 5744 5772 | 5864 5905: -1.42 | 12.8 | 13.1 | 12.1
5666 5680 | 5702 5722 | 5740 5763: 0.84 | 13.2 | 12.6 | 13.1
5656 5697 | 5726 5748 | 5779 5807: 0.28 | 12.9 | 12.9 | 13.2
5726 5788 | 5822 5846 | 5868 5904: -2.06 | 12.9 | 13.4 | 12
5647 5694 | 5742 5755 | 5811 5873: 0.23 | 12.9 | 12.7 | 13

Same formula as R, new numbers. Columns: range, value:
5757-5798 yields 13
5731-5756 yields 12.9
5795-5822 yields 12.9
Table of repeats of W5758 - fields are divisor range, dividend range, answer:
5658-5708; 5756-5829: 1.05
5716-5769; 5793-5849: 1.04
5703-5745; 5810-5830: 1.04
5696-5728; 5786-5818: 1.08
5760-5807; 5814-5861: 1.02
